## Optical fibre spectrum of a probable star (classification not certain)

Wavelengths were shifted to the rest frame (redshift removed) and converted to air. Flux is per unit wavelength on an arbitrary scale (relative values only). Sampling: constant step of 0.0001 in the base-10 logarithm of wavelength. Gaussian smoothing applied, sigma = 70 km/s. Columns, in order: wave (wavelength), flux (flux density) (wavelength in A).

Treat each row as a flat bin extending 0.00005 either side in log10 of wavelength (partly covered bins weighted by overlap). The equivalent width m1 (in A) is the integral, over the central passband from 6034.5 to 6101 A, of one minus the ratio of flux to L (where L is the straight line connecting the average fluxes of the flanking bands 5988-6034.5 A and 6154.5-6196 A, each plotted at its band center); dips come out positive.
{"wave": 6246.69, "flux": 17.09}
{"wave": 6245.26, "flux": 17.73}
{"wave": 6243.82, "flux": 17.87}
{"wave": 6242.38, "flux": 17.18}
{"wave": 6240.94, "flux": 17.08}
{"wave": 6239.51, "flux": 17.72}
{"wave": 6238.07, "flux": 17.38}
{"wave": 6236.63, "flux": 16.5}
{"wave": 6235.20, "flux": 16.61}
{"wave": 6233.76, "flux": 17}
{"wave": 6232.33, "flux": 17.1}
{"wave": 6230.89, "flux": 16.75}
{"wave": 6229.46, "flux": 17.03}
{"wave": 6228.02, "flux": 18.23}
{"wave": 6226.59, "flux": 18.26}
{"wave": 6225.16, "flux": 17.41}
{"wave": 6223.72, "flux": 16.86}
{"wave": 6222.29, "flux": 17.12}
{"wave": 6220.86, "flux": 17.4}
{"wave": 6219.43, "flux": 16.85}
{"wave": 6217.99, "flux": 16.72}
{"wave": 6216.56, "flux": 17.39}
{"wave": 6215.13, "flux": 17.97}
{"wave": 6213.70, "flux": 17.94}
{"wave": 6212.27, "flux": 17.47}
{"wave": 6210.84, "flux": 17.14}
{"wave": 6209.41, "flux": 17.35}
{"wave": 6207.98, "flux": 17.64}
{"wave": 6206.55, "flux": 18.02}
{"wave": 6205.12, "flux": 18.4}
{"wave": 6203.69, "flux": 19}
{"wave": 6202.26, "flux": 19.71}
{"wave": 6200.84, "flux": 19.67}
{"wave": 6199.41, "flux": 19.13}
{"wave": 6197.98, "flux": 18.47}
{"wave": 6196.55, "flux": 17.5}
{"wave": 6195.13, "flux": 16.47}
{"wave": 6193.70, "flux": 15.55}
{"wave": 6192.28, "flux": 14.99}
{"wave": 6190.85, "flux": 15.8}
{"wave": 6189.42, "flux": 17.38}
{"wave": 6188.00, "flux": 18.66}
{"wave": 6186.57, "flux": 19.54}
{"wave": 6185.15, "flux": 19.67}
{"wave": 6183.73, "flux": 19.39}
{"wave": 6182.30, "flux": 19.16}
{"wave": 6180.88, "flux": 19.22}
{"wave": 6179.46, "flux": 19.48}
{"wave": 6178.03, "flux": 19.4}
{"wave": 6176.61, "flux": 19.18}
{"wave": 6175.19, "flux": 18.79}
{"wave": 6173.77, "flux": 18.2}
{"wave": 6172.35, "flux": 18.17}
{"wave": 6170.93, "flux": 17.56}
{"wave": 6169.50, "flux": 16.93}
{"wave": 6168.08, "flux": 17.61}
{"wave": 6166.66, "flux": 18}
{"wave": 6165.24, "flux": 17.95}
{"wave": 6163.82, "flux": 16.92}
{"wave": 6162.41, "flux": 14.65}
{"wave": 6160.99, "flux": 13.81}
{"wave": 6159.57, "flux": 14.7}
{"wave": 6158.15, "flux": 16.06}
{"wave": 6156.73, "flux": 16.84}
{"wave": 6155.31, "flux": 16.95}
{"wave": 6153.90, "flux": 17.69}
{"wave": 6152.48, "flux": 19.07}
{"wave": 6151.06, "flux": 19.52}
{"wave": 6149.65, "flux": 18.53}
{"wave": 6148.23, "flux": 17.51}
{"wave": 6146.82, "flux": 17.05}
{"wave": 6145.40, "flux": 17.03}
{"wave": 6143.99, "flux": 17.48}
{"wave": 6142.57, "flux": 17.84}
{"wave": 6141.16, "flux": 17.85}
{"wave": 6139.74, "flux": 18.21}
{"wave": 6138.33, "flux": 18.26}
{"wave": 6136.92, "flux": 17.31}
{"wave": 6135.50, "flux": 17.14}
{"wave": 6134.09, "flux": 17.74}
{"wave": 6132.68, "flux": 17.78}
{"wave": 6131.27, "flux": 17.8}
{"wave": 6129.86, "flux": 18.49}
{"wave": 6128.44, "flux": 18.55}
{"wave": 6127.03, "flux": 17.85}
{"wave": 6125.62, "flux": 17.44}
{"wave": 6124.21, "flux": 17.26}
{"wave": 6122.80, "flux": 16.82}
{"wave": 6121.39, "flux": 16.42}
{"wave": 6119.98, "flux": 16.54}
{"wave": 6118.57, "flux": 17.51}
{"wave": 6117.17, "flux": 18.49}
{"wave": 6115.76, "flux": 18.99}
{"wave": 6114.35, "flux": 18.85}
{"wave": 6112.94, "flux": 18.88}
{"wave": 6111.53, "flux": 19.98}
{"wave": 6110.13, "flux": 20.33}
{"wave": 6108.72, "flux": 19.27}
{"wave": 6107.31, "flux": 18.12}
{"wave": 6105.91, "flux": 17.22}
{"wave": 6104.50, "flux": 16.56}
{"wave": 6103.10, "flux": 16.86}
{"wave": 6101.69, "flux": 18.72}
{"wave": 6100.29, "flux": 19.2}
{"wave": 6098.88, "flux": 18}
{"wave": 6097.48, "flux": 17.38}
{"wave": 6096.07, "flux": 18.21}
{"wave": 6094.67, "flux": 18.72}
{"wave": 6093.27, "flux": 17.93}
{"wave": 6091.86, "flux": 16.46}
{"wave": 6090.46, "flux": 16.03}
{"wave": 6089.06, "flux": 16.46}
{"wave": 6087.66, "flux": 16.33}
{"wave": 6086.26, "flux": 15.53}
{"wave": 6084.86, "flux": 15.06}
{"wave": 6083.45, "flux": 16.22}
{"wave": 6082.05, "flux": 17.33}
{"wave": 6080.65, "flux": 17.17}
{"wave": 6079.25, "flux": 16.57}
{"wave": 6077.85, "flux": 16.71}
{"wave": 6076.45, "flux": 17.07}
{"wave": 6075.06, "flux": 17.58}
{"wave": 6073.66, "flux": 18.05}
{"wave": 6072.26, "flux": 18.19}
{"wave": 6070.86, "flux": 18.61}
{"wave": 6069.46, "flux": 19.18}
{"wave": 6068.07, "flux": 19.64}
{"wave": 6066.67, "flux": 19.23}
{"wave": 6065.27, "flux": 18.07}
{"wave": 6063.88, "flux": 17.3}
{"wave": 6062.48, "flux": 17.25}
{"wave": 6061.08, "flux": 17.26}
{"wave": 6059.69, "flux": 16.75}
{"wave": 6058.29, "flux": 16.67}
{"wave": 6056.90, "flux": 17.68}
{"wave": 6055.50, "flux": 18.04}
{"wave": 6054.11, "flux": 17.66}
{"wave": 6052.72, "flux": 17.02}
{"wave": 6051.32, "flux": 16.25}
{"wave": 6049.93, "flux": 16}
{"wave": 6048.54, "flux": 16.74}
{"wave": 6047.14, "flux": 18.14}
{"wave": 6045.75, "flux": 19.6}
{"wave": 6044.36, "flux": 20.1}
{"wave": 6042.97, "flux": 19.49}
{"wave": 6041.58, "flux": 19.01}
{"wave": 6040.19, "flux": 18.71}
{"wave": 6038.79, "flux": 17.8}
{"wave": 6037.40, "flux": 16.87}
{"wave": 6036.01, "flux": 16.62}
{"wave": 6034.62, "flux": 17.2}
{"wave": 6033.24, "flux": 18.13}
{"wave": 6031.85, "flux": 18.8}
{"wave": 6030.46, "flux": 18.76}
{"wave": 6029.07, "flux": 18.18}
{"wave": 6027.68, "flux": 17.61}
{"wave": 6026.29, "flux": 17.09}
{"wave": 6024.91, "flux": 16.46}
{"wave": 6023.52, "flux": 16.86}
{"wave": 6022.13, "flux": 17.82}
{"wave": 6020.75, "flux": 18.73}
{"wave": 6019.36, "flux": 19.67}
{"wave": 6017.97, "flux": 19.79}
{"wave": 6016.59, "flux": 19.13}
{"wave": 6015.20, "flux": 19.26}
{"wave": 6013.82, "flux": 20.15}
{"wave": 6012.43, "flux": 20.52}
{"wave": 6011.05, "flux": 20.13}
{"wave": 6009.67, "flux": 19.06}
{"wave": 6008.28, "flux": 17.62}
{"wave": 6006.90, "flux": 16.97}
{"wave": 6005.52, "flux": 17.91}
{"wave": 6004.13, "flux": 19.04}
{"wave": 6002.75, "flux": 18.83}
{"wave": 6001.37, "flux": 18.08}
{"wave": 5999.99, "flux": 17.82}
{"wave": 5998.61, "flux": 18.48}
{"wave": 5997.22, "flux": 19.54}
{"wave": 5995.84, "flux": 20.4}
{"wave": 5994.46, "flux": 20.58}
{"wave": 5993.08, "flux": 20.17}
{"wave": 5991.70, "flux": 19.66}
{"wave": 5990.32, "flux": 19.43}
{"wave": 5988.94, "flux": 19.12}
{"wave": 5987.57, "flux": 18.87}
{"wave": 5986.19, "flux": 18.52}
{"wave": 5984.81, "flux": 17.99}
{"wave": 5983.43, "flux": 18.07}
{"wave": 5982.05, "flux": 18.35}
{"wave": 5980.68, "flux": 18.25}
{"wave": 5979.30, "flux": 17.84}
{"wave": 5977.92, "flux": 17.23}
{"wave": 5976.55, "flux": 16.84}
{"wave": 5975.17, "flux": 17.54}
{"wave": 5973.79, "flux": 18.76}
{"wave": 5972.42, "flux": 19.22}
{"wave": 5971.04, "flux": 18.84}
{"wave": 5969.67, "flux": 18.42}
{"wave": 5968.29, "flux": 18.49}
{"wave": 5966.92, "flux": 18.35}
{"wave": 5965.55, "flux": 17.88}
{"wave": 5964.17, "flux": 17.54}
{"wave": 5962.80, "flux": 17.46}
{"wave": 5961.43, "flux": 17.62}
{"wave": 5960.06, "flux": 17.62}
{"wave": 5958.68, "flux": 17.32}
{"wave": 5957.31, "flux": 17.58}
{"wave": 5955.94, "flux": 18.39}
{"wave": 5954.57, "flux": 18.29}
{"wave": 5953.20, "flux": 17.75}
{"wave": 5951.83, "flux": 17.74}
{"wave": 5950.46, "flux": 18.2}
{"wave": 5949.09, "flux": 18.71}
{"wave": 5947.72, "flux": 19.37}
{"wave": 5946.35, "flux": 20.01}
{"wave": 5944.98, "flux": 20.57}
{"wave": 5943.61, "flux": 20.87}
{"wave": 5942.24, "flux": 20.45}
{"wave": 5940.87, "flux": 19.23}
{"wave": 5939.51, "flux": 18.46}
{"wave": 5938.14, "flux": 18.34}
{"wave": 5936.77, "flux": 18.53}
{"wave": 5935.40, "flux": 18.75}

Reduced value 2.75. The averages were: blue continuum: 18.8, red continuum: 17.5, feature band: 17.6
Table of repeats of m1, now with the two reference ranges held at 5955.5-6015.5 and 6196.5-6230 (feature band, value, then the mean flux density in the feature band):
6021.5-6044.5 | 0.6 A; 17.9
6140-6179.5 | 1.1 A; 17.5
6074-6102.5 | 1.7 A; 17.1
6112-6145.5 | 0.6 A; 17.8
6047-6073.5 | 0.9 A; 17.7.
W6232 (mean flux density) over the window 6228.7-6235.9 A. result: 16.9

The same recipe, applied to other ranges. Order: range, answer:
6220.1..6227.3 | 17.4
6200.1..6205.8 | 19.2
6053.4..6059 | 17.5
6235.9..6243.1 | 17.2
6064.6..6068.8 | 19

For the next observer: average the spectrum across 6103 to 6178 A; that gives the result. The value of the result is 17.7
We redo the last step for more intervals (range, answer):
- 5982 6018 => 19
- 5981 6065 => 18.3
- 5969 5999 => 18.7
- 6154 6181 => 17.4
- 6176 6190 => 19.1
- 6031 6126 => 17.7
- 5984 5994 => 19.1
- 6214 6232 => 17.3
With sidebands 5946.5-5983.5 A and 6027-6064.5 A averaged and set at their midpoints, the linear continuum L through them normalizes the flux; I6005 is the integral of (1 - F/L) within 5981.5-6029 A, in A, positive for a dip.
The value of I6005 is -2.2 A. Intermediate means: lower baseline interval 18.1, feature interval 18.7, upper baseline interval 17.8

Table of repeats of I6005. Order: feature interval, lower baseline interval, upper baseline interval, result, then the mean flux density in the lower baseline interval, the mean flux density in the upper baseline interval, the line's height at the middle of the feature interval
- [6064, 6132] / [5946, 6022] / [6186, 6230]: 1.4 A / 18.6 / 17.6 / 18.1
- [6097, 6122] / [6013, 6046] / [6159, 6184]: -0.3 A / 18.4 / 17.7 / 18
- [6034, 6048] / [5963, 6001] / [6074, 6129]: -0.2 A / 18.6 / 17.6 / 18.1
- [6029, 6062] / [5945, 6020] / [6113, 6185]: 0.9 A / 18.6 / 17.7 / 18.3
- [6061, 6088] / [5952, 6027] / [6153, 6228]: 1.0 A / 18.5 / 17.7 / 18.1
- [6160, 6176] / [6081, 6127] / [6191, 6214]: 0.5 A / 17.6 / 17.7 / 17.7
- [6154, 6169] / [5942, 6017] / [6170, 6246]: 1.3 A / 18.7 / 17.8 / 18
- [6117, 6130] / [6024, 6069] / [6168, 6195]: 0.4 A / 17.8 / 18.1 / 18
